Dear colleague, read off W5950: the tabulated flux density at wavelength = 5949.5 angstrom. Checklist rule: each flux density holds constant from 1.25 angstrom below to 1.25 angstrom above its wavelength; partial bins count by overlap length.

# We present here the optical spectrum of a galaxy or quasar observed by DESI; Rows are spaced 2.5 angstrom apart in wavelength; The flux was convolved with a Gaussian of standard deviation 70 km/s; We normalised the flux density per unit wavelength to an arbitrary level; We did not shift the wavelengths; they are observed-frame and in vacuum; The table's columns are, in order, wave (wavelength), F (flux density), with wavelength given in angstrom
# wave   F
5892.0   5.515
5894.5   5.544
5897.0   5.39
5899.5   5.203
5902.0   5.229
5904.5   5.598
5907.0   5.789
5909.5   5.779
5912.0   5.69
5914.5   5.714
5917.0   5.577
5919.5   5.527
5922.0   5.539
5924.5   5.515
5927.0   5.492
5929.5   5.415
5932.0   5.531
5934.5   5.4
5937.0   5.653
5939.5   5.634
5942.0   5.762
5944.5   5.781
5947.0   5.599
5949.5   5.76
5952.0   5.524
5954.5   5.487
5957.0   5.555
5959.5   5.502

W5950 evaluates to 5.76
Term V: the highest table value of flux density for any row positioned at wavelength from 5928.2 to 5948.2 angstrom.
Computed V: 5.781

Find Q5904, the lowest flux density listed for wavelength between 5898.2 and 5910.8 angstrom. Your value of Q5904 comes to 5.203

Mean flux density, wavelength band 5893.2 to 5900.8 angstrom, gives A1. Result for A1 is 5.38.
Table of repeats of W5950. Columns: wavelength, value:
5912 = 5.69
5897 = 5.39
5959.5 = 5.502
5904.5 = 5.598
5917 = 5.577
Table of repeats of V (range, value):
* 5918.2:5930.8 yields 5.539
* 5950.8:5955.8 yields 5.524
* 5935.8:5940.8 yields 5.653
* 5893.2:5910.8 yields 5.789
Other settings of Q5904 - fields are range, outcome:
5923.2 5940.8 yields 5.4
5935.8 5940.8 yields 5.634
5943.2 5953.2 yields 5.524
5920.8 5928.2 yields 5.492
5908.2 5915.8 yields 5.69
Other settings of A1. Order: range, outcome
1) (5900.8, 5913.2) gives 5.62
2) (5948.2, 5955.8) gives 5.59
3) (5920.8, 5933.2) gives 5.5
